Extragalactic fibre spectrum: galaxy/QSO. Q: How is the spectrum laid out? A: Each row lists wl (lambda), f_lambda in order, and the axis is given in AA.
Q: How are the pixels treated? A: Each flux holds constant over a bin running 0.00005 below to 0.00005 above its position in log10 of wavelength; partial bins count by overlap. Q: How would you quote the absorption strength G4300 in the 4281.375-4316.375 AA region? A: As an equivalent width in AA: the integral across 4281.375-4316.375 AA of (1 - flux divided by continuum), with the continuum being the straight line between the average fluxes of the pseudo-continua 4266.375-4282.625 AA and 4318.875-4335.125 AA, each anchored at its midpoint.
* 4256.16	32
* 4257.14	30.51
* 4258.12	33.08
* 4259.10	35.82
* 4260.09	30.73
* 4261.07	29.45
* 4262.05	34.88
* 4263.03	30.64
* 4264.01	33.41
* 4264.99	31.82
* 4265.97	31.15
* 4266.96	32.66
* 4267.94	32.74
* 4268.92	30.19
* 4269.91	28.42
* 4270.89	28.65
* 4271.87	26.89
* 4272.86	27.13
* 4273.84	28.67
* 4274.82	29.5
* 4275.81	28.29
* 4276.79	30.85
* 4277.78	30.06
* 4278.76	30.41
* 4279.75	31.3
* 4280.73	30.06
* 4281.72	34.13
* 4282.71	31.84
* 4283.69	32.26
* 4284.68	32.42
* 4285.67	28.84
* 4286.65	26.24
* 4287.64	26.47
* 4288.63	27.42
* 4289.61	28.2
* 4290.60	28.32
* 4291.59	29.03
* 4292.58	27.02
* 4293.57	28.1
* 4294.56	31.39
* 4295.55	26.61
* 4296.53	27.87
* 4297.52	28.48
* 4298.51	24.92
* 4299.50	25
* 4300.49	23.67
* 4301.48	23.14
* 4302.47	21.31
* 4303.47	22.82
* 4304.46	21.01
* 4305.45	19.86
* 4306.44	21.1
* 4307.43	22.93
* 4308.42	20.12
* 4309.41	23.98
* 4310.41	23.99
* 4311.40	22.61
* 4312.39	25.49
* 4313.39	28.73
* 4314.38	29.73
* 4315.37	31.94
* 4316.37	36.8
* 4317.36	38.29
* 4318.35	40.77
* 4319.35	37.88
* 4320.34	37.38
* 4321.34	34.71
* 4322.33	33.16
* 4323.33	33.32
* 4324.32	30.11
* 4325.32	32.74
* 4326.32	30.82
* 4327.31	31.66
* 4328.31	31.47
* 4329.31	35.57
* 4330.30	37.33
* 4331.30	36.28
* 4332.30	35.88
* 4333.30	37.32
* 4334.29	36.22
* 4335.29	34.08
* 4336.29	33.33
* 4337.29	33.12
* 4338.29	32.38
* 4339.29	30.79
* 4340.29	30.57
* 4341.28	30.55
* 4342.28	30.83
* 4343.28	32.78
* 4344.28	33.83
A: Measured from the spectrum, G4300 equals 5.93 AA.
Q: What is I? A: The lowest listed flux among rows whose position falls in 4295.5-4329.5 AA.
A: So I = 19.86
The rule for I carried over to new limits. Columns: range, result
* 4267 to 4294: 26.24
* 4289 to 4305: 21.01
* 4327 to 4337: 31.47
